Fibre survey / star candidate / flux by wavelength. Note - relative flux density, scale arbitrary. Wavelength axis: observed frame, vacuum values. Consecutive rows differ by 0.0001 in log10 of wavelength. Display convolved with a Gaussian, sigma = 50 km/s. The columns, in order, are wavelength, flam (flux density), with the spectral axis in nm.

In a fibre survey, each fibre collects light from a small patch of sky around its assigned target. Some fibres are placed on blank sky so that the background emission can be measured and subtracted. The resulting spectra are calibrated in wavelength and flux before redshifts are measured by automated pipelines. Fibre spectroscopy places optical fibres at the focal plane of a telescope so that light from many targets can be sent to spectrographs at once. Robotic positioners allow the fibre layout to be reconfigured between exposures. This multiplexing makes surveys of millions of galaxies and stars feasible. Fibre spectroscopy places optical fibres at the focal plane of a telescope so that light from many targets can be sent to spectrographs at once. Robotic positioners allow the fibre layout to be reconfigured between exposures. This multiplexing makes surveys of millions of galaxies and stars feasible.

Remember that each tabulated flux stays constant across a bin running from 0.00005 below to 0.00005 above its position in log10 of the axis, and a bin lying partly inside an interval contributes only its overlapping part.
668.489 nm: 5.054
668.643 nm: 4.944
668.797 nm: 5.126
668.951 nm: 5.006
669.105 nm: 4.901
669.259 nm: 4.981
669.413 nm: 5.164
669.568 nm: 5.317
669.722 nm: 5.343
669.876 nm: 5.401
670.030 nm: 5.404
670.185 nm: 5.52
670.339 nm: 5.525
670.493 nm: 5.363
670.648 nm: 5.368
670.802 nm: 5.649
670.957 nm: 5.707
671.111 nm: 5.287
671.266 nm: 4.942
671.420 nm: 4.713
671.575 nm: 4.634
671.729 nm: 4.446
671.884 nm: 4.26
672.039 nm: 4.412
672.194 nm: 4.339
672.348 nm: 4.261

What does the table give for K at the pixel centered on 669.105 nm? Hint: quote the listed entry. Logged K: 4.901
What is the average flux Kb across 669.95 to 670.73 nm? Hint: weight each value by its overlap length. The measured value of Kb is 5.44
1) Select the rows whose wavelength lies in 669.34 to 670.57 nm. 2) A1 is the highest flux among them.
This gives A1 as 5.525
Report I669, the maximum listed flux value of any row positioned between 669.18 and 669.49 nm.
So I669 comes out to 5.164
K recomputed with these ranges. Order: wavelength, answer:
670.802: 5.649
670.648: 5.368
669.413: 5.164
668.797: 5.126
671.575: 4.634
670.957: 5.707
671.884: 4.26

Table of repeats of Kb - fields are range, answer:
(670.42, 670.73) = 5.37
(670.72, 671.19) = 5.54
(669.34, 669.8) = 5.27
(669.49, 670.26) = 5.39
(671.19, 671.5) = 4.83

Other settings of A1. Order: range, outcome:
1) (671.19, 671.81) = 4.942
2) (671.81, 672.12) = 4.412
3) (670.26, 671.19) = 5.707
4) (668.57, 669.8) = 5.343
